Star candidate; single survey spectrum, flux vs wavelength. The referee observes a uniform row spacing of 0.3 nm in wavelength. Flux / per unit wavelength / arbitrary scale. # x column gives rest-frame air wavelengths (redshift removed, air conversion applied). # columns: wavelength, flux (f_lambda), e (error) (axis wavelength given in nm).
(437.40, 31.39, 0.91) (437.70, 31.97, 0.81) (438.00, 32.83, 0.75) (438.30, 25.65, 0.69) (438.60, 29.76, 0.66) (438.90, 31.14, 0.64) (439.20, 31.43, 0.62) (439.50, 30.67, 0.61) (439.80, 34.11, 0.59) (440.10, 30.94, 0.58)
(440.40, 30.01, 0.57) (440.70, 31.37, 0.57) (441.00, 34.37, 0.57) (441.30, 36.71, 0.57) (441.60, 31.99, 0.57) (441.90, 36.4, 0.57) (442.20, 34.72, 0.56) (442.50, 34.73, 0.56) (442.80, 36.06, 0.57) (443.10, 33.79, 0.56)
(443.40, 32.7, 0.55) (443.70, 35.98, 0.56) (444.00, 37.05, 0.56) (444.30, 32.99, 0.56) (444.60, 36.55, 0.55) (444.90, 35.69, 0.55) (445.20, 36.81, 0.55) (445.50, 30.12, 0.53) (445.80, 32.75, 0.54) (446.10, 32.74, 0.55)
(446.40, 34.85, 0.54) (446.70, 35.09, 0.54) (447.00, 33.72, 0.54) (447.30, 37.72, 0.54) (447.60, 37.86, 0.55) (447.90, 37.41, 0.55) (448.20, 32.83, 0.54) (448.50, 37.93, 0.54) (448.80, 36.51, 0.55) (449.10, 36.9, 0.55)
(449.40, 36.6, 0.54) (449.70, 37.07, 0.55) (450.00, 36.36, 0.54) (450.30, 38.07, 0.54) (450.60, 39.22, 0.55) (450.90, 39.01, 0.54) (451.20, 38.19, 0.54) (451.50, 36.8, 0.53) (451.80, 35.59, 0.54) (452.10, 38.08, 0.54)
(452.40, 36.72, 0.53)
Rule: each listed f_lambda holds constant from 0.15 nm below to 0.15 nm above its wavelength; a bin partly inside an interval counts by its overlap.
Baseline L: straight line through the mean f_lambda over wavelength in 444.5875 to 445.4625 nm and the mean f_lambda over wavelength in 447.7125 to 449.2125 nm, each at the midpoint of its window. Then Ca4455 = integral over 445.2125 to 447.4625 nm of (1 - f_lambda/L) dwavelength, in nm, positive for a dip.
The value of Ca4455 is 0.11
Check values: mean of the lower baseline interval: 35.5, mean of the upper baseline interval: 36.3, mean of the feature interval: 34.1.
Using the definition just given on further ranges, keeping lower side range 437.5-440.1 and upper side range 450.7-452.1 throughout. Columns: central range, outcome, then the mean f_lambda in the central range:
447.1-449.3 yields -0.05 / 36.7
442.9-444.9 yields -0.08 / 34.9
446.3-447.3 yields 0.00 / 35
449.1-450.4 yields -0.01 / 37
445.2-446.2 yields 0.06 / 32.6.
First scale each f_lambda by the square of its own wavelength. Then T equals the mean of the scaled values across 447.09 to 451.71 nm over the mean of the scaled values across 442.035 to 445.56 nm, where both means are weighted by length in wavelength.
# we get 1.09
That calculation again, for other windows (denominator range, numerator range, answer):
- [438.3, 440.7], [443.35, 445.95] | 1.15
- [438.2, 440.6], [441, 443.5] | 1.15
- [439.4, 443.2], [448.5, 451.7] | 1.16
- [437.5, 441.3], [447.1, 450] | 1.22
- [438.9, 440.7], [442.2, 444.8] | 1.13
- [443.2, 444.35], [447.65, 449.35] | 1.07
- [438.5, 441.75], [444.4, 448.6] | 1.13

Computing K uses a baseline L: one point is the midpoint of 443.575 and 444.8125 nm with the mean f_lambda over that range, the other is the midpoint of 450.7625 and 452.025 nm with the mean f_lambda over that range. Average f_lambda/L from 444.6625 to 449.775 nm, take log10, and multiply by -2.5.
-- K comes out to 0.03 mag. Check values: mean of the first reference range 35.6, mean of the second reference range 37.4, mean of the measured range 35.4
